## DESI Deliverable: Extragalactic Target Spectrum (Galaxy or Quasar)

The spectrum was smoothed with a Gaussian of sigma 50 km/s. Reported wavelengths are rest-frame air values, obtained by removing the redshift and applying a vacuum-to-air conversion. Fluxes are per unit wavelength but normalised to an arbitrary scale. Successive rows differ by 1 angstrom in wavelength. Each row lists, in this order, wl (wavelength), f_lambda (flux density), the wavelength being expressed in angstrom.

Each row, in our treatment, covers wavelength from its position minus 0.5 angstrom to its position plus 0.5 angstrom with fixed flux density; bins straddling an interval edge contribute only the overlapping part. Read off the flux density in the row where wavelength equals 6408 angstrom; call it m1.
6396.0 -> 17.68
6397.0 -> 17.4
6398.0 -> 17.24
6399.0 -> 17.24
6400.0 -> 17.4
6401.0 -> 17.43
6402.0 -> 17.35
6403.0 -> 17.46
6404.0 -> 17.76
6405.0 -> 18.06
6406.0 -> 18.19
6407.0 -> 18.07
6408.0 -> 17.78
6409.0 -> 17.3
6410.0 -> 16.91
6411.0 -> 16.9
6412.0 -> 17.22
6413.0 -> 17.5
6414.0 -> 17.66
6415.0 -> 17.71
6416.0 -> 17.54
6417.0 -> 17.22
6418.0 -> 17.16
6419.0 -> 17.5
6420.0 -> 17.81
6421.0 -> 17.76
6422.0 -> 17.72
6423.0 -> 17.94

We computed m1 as 17.78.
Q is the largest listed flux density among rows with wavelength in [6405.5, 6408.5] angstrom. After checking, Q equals 18.19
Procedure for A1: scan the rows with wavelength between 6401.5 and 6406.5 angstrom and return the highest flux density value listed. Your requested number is 18.19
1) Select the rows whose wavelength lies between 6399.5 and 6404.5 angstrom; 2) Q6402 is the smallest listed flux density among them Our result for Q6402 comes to 17.35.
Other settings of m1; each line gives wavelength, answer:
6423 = 17.94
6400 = 17.4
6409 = 17.3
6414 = 17.66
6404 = 17.76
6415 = 17.71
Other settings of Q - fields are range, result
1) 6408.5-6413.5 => 17.5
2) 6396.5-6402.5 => 17.43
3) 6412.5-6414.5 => 17.66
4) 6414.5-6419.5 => 17.71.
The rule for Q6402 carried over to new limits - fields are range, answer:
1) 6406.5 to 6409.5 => 17.3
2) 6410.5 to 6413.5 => 16.9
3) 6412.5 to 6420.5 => 17.16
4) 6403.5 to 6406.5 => 17.76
